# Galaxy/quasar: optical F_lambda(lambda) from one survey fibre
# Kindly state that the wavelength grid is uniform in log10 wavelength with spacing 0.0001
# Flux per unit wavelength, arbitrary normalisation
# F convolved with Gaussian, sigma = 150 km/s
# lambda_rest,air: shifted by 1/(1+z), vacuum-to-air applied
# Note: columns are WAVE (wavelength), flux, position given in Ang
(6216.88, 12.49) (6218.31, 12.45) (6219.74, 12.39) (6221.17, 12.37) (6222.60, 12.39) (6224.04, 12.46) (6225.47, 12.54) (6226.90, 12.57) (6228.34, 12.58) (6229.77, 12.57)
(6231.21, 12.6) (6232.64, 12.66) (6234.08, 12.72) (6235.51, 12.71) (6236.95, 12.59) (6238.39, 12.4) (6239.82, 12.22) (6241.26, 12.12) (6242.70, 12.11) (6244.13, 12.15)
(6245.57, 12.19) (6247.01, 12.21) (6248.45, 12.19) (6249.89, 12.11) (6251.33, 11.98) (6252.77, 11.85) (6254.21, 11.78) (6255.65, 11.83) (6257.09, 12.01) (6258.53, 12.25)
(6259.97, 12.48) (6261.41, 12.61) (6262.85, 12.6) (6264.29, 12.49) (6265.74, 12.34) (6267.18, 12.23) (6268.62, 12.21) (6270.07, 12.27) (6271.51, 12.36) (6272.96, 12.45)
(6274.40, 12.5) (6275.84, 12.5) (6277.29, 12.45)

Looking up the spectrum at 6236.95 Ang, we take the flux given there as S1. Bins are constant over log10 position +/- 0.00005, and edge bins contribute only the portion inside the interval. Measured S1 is 12.59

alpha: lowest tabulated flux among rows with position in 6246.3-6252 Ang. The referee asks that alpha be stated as 11.98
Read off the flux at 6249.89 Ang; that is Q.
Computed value 12.11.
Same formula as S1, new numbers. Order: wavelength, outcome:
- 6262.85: 12.6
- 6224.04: 12.46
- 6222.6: 12.39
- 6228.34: 12.58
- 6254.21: 11.78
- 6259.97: 12.48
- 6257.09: 12.01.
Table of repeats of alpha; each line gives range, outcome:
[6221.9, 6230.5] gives 12.39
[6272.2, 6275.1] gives 12.45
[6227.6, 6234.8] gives 12.57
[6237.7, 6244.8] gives 12.11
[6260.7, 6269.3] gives 12.21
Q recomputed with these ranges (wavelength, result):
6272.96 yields 12.45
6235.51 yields 12.71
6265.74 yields 12.34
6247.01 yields 12.21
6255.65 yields 11.83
